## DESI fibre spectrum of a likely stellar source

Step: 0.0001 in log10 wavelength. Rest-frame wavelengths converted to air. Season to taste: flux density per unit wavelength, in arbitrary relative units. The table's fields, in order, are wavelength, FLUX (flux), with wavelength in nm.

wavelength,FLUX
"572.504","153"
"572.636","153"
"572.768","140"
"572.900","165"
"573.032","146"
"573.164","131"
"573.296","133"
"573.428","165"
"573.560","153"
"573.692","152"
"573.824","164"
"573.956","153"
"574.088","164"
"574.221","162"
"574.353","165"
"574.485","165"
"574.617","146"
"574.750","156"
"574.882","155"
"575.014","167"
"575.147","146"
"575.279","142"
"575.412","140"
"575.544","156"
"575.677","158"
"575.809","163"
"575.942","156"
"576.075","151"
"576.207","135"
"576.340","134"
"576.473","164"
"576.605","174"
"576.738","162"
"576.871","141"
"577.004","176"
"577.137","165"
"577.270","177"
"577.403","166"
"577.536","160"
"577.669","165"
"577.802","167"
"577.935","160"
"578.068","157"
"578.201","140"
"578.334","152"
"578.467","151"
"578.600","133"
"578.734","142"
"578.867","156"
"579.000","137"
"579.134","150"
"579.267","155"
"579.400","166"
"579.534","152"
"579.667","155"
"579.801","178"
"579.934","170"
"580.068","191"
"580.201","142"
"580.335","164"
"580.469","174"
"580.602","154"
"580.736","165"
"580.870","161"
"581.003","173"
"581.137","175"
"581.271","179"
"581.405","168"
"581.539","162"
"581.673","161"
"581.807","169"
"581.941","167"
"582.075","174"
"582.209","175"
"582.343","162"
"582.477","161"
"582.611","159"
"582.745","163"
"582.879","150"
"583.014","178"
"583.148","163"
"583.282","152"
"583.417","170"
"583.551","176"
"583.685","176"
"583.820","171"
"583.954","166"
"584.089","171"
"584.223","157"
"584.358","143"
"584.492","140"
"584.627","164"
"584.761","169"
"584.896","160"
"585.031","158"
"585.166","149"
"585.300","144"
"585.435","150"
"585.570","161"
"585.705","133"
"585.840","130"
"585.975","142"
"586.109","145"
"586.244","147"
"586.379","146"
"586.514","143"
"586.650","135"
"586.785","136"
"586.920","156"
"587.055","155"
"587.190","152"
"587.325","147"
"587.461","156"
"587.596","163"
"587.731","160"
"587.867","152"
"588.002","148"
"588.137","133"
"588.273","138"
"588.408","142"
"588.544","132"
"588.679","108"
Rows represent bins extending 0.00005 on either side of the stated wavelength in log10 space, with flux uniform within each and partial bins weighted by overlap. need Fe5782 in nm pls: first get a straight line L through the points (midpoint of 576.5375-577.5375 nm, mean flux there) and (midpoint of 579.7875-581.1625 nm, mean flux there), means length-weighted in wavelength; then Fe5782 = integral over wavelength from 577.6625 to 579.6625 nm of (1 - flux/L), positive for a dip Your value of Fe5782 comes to 0.17 nm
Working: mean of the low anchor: 165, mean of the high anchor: 167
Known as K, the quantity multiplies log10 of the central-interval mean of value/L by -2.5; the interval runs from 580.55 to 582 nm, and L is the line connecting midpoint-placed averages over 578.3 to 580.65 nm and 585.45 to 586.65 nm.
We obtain -0.09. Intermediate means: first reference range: 157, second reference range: 143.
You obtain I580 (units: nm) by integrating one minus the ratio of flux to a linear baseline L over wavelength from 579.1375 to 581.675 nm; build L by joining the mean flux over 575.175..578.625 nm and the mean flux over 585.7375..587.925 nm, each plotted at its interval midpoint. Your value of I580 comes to -0.21 nm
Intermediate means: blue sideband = 156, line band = 165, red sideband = 148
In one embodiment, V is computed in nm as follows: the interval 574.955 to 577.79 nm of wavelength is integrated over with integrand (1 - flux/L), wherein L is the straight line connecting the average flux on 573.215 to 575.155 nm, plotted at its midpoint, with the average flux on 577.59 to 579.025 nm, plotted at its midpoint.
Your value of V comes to -0.06 nm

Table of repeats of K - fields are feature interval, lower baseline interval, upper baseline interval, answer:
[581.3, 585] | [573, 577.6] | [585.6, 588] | -0.10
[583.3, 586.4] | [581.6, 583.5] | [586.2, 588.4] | 0.01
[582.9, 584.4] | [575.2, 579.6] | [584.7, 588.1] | -0.10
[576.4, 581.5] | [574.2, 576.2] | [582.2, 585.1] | -0.02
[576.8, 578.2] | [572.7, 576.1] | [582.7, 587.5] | -0.06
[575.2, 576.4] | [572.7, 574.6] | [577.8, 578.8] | 0.02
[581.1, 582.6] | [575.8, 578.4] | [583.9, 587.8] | -0.09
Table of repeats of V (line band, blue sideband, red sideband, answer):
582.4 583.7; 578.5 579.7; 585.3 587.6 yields -0.146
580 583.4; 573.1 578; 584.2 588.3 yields -0.306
